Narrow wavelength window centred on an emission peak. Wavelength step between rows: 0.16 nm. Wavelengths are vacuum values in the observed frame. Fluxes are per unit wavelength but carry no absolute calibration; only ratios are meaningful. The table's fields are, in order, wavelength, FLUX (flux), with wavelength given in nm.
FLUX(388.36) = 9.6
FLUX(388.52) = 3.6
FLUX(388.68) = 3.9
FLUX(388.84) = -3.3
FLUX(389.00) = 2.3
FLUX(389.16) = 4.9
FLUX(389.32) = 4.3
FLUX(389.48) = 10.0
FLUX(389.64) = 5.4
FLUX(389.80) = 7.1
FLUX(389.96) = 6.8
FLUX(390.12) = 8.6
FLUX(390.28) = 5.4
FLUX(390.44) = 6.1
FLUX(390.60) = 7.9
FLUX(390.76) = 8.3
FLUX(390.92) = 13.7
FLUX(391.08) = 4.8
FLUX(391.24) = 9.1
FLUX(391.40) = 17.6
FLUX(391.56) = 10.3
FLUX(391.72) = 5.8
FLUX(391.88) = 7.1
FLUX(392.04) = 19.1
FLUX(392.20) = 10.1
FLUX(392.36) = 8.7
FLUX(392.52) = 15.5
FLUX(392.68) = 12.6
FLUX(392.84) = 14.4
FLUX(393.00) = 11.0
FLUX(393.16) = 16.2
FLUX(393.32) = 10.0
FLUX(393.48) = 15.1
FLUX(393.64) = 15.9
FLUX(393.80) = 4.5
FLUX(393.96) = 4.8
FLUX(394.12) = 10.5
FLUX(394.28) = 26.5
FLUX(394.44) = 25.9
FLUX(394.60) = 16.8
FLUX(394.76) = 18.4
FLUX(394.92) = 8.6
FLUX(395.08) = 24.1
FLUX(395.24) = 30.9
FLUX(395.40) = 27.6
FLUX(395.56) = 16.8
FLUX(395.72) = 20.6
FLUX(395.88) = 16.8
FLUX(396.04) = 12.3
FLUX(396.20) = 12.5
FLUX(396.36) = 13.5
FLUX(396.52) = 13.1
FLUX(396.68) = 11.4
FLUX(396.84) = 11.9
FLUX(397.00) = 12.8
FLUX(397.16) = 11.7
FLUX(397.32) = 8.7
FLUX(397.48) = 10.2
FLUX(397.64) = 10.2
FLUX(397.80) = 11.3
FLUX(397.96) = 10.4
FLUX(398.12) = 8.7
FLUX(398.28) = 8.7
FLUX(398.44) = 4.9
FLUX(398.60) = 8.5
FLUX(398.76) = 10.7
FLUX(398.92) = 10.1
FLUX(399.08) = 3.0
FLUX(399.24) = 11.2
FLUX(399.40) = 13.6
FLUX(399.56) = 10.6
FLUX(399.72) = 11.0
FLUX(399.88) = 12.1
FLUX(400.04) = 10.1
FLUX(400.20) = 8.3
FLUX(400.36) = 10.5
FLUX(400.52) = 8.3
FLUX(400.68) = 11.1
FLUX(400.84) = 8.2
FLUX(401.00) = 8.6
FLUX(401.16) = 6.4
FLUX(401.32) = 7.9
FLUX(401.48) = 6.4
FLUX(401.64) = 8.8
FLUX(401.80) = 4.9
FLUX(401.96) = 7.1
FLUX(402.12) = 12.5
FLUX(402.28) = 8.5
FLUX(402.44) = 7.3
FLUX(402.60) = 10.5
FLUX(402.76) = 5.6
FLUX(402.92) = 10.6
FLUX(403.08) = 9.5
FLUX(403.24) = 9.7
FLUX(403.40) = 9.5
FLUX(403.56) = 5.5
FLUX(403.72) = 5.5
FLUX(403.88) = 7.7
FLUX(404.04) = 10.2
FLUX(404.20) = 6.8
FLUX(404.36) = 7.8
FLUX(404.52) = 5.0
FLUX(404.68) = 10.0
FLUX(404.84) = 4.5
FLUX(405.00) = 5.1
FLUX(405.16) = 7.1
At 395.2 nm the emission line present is Lyman alpha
